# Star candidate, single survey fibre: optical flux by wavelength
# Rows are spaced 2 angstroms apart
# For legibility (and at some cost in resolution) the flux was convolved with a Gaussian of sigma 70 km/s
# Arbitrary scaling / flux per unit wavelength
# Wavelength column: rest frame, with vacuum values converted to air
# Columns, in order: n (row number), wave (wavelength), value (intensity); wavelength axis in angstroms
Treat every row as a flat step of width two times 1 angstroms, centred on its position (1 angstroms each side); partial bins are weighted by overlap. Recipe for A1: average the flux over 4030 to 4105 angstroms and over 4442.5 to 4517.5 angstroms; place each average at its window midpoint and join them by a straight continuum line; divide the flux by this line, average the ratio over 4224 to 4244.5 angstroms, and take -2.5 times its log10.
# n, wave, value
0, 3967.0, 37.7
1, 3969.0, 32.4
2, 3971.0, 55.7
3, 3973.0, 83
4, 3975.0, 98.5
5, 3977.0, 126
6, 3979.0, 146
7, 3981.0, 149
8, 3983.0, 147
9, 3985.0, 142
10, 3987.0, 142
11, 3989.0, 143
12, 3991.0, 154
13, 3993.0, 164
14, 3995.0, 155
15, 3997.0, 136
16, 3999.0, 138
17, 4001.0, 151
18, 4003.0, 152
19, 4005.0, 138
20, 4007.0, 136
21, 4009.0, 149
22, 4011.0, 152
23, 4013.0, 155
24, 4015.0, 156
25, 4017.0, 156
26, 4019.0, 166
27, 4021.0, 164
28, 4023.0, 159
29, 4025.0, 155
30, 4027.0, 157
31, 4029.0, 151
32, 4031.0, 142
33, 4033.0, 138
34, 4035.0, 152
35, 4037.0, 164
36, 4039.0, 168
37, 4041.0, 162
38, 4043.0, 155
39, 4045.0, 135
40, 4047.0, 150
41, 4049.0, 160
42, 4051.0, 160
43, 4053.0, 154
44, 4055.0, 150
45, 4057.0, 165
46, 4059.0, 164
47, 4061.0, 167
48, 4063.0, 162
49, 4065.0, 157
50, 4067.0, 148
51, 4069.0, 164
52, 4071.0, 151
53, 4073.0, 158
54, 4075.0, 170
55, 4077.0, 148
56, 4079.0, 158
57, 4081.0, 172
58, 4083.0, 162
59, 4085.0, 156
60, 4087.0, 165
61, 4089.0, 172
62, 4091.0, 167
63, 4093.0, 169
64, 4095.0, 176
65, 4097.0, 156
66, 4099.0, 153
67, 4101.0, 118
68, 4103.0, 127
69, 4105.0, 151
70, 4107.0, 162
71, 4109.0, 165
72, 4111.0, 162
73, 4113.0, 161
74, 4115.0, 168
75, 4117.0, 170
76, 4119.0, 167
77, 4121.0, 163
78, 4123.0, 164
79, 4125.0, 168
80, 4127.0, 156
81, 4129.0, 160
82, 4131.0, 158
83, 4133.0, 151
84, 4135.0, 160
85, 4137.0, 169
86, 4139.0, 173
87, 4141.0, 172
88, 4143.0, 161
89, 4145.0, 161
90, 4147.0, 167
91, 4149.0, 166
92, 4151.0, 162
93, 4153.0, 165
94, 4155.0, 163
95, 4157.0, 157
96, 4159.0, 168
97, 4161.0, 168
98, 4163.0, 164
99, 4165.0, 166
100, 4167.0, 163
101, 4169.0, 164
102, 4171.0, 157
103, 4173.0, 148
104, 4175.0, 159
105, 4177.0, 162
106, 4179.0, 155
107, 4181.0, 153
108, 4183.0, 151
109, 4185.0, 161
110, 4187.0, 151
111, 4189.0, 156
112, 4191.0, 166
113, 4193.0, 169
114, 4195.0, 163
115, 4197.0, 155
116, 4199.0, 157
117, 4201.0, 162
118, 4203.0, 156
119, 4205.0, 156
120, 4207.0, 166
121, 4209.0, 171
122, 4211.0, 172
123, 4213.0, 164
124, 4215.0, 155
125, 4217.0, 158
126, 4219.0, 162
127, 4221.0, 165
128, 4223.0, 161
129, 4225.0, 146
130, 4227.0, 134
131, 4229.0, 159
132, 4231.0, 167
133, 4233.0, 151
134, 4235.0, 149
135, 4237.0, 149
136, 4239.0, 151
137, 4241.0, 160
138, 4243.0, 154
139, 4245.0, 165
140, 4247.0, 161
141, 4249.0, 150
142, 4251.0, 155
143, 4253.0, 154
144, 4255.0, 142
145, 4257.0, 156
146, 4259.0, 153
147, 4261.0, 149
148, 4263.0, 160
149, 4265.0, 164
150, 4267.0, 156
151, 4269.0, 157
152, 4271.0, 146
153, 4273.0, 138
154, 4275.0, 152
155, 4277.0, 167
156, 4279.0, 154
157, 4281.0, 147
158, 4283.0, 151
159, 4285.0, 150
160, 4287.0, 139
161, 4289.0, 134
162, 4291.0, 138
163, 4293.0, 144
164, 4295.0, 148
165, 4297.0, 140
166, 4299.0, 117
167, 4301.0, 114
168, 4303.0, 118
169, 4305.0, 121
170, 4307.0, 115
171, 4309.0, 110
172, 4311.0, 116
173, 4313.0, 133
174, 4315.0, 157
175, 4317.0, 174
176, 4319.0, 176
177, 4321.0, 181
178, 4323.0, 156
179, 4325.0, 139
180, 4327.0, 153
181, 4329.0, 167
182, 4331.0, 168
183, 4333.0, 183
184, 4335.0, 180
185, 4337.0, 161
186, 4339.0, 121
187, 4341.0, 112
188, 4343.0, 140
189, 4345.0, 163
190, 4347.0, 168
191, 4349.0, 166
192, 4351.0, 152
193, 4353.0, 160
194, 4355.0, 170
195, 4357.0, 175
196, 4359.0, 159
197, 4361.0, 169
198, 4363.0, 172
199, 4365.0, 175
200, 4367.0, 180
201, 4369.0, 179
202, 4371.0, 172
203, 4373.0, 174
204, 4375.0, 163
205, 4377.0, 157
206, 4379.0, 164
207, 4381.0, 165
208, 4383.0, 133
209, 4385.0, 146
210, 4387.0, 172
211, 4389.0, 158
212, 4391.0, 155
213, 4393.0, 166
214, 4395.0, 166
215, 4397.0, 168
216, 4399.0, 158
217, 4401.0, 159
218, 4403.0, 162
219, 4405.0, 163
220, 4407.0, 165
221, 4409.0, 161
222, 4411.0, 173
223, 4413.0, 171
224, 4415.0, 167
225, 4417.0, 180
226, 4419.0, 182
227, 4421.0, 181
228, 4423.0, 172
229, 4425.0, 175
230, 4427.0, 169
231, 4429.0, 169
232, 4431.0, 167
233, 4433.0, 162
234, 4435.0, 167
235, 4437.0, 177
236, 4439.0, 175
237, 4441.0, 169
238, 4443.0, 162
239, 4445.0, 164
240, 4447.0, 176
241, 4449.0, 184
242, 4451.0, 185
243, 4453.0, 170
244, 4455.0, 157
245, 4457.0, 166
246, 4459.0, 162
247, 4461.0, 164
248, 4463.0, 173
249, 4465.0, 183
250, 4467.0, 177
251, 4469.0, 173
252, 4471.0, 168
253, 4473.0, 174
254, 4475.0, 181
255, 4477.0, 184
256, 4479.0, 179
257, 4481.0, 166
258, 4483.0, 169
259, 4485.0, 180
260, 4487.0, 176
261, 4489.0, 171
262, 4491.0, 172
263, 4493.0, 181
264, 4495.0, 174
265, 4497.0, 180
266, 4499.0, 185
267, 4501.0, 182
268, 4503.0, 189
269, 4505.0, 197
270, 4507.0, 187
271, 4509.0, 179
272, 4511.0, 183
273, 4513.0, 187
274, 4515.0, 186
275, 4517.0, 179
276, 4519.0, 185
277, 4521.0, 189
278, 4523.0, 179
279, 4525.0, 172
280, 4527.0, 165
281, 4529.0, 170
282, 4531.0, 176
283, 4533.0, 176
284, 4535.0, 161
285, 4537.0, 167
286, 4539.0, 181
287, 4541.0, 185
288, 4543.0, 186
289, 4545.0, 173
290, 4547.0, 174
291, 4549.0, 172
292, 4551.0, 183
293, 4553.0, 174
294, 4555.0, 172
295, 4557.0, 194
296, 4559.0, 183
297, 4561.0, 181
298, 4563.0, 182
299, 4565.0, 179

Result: 0.08 mag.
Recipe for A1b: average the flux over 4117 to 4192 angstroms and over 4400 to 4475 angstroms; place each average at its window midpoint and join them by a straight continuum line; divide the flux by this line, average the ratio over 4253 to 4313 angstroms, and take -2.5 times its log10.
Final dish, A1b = 0.172 mag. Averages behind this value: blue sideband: 162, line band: 141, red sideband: 171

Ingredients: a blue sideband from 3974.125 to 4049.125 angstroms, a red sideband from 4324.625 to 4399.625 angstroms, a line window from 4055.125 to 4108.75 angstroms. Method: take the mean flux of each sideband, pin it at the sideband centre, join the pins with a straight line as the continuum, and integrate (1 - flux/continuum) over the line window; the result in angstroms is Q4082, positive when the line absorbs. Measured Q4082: -2.4 angstroms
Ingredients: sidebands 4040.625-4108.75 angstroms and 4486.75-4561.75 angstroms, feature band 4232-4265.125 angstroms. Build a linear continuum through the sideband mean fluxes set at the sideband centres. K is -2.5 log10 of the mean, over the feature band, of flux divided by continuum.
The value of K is 0.08 mag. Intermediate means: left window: 157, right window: 179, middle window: 154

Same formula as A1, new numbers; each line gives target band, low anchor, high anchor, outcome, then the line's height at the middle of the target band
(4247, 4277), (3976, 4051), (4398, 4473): 0.06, 162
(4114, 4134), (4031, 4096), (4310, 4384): -0.02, 159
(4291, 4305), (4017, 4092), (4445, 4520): 0.28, 169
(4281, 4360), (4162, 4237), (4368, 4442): 0.11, 163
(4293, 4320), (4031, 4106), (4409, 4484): 0.23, 166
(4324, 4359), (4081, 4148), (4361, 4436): 0.05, 166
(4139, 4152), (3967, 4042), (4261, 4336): -0.15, 144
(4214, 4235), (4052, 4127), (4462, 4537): 0.07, 166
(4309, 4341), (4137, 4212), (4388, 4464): 0.07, 166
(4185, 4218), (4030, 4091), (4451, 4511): 0.02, 164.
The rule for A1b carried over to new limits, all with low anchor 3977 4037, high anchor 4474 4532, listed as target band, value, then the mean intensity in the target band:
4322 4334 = 0.05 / 161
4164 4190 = 0.02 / 157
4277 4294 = 0.14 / 146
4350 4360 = 0.05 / 163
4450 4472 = 0.04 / 171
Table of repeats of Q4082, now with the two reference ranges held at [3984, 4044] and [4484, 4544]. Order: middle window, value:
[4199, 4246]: 1.5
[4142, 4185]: -0.3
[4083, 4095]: -0.8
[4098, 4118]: 0.4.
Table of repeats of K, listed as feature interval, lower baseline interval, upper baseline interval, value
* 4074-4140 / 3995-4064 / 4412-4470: -0.02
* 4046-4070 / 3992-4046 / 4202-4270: -0.04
